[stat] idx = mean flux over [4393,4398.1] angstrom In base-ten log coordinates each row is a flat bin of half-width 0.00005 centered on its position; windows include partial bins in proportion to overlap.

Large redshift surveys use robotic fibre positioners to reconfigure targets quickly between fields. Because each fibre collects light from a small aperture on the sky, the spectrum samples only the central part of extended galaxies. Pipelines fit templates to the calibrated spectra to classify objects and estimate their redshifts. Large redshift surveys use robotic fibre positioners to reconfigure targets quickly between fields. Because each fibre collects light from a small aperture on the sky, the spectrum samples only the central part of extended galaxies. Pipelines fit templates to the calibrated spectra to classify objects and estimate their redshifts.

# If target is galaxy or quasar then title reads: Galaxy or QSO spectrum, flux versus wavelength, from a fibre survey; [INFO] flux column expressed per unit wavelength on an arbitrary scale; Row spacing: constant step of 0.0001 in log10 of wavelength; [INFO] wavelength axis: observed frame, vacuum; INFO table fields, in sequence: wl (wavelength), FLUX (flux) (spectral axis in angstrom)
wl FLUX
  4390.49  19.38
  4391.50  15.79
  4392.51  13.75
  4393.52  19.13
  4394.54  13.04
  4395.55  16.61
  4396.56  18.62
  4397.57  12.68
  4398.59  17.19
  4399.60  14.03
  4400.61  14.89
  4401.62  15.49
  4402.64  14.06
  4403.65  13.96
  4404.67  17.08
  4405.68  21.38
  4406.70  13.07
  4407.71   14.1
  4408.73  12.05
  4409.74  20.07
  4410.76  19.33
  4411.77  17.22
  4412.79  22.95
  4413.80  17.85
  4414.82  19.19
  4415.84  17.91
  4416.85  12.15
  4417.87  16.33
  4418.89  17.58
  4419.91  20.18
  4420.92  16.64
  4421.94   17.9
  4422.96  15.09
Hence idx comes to 16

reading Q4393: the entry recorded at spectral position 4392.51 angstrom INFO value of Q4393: 13.75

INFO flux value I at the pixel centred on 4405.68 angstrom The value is 21.38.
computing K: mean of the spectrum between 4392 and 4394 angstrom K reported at 16.4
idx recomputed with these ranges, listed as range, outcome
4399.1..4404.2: 14.5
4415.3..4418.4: 15.5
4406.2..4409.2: 13.1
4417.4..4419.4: 16.9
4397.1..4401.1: 14.7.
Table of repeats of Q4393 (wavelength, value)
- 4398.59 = 17.19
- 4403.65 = 13.96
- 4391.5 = 15.79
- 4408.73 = 12.05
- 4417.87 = 16.33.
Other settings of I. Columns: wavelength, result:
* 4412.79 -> 22.95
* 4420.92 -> 16.64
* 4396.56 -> 18.62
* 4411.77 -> 17.22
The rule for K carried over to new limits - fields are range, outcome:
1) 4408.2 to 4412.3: 17.2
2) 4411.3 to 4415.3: 19.3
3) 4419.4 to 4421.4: 18.5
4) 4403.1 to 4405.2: 15.6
